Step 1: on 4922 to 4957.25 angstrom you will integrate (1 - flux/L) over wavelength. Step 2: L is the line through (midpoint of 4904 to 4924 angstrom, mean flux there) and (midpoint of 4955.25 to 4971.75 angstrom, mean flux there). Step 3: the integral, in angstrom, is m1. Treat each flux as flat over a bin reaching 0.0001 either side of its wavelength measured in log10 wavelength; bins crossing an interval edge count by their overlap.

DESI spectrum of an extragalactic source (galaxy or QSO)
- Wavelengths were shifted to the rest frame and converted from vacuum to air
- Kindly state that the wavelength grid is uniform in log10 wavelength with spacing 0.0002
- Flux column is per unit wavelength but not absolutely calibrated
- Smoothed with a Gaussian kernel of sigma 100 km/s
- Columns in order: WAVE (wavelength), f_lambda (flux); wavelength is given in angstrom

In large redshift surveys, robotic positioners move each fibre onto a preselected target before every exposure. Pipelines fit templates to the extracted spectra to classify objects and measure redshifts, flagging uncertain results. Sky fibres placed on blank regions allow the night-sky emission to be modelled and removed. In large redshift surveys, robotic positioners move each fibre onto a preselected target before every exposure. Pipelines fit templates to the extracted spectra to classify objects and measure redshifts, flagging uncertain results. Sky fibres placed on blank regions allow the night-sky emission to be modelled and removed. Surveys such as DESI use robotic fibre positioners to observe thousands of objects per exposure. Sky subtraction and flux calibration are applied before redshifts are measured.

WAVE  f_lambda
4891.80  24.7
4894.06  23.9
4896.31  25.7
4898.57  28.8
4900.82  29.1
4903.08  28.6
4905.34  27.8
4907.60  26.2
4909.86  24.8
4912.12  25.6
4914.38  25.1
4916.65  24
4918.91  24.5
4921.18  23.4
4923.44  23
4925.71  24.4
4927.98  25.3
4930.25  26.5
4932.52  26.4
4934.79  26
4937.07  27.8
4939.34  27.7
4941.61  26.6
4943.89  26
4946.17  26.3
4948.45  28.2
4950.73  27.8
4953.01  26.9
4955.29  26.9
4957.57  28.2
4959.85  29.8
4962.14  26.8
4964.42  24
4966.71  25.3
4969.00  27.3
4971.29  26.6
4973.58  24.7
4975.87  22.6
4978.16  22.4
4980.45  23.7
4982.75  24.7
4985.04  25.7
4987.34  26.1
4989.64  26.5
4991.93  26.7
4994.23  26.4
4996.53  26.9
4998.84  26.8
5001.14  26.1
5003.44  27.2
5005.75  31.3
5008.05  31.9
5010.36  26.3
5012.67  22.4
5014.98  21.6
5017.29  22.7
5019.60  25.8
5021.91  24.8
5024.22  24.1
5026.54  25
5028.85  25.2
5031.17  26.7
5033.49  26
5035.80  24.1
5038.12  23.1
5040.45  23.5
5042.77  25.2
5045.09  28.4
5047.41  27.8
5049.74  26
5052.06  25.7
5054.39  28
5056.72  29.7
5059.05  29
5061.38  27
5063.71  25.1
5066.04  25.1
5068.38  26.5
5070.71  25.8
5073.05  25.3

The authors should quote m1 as -0.56 angstrom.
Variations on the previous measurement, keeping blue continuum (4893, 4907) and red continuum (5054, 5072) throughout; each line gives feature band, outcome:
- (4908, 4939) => 2.3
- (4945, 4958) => -0.1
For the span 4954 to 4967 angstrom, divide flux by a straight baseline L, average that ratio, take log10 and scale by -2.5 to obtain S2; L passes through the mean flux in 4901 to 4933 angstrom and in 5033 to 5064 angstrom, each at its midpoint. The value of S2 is -0.05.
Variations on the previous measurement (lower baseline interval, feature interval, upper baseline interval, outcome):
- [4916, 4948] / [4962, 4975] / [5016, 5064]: 0.003 mag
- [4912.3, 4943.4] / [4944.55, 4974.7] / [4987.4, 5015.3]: -0.032 mag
